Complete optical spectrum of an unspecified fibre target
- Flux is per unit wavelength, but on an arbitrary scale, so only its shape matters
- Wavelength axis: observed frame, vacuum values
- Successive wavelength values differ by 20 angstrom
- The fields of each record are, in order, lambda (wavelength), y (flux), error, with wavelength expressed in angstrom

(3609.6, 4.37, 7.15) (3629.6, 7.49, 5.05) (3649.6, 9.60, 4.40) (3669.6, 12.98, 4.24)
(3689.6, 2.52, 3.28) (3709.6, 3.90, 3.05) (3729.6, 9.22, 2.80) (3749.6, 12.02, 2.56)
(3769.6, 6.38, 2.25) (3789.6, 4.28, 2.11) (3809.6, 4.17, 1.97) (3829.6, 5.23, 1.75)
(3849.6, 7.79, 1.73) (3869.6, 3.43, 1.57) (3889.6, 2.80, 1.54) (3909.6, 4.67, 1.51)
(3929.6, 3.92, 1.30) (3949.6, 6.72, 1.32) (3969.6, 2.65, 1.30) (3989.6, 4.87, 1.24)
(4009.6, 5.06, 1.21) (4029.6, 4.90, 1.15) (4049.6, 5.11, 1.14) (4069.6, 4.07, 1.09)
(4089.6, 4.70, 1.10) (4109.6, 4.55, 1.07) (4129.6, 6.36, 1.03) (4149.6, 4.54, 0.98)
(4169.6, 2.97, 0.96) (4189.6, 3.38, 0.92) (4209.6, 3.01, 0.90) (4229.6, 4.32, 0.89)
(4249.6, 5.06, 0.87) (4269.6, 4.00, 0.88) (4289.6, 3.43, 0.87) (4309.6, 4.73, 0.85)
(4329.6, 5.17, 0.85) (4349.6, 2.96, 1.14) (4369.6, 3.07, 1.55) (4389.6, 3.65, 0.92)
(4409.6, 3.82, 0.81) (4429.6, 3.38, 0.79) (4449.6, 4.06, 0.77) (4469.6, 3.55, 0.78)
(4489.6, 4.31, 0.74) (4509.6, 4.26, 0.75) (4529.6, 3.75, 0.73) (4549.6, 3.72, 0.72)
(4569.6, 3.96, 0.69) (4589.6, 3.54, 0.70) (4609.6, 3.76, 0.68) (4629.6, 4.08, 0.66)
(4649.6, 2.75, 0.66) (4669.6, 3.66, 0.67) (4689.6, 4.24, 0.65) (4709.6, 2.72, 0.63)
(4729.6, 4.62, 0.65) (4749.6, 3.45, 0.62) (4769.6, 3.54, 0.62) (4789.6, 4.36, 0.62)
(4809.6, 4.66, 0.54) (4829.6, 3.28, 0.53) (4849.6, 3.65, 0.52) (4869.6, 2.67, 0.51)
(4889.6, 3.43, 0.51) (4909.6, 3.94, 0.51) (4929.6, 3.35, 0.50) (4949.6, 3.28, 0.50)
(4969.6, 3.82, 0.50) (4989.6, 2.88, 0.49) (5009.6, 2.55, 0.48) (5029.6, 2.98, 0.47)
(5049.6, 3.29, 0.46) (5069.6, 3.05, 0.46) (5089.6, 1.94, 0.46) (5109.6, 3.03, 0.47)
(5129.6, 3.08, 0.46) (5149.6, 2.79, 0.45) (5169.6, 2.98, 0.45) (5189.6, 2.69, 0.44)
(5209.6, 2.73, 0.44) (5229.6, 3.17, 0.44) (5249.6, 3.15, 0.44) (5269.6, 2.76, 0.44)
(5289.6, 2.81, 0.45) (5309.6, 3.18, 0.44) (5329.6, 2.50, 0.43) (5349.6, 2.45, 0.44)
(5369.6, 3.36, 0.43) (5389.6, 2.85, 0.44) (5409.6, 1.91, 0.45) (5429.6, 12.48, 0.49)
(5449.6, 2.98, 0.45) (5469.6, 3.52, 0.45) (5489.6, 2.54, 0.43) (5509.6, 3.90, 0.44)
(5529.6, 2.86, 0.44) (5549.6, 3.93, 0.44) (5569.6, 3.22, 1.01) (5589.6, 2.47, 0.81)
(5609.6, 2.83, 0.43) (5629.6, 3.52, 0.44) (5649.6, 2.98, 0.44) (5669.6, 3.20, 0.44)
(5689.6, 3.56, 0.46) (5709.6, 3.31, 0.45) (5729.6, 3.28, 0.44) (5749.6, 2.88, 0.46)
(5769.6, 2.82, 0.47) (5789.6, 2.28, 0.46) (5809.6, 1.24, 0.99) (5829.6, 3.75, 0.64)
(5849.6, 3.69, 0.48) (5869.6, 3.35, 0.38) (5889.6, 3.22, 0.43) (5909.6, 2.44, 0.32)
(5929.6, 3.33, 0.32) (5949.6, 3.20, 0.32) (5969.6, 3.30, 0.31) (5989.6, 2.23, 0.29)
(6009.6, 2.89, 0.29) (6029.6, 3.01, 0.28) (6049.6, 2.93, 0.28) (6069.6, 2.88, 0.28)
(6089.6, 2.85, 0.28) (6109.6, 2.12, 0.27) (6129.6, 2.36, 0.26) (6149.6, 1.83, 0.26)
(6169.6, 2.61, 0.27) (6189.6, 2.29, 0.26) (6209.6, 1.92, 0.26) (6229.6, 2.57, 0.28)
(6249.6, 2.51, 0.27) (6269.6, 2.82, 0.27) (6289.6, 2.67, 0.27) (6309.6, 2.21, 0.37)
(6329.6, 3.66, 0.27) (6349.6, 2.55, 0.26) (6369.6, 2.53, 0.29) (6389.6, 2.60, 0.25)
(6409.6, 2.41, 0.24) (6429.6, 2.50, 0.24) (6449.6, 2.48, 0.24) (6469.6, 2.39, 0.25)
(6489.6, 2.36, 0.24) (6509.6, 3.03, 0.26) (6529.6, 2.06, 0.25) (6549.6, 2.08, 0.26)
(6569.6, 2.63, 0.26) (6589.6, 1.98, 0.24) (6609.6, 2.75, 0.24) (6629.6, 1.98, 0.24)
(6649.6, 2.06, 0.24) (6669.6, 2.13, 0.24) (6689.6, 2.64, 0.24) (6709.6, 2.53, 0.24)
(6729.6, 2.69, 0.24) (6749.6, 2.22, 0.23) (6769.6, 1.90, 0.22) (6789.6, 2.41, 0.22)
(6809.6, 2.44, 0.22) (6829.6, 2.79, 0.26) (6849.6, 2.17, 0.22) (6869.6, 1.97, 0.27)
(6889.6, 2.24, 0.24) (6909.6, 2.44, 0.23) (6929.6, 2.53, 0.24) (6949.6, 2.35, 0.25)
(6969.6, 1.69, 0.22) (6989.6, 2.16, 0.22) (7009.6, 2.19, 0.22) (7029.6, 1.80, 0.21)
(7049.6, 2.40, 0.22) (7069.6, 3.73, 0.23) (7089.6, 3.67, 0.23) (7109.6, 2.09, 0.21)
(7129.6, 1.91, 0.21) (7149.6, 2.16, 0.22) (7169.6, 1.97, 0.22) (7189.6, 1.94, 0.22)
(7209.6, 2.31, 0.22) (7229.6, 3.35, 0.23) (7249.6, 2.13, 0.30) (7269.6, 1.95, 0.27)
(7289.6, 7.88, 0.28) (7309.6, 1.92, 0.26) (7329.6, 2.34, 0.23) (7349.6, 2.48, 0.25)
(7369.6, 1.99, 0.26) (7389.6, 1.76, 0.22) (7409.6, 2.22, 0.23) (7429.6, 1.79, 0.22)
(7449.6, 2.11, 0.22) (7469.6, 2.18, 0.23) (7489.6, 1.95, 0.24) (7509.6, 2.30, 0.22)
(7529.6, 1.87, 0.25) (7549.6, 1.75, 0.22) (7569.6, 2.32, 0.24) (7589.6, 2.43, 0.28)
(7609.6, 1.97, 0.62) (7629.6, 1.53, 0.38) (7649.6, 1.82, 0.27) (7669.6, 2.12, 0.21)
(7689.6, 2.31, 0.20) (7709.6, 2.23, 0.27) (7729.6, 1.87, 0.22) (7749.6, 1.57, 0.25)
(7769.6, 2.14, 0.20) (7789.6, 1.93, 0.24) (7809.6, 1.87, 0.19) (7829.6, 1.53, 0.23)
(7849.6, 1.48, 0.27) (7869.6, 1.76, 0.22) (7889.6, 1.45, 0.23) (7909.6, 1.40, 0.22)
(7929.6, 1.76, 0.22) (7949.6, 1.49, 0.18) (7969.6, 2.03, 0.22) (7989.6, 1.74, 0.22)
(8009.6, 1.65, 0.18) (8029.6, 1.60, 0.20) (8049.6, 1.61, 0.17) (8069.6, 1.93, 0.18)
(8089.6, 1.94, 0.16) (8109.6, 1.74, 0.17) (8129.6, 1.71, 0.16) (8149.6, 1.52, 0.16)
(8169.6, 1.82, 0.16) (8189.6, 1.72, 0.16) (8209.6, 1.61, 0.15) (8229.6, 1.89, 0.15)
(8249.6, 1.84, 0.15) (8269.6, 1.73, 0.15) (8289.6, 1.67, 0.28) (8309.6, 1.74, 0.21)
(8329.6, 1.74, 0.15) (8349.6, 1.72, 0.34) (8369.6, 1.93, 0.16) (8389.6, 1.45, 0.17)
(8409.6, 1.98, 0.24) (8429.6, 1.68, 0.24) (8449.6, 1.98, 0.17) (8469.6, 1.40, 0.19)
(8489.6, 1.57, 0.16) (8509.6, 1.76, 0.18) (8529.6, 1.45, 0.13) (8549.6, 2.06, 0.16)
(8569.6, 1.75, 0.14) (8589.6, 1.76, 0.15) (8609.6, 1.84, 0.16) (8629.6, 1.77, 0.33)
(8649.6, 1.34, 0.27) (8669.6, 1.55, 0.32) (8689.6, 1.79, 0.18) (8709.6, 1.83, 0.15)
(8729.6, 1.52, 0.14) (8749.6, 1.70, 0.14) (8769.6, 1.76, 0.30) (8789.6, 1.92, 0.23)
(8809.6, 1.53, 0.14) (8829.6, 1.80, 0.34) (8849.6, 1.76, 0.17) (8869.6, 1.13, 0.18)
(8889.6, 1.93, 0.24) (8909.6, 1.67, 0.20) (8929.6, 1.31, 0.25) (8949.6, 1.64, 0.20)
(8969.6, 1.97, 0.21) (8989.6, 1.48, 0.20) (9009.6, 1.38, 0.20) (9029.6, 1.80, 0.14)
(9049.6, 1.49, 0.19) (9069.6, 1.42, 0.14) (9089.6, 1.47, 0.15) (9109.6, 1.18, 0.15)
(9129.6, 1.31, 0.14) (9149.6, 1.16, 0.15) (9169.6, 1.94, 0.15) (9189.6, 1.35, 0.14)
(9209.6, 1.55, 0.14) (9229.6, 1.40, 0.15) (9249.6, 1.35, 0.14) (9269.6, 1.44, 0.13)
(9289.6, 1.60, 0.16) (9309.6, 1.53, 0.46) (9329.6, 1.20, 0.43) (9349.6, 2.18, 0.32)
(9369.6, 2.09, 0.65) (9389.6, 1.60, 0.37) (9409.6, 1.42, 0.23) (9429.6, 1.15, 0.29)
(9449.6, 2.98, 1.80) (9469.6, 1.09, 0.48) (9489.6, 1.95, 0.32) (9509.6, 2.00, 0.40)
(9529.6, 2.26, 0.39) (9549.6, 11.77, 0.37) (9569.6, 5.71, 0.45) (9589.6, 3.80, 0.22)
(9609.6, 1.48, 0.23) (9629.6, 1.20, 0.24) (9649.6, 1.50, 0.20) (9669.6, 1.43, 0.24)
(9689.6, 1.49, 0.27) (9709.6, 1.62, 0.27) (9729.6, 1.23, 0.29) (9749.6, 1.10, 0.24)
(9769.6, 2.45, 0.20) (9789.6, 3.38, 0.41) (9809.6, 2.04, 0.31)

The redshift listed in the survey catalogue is 0.46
